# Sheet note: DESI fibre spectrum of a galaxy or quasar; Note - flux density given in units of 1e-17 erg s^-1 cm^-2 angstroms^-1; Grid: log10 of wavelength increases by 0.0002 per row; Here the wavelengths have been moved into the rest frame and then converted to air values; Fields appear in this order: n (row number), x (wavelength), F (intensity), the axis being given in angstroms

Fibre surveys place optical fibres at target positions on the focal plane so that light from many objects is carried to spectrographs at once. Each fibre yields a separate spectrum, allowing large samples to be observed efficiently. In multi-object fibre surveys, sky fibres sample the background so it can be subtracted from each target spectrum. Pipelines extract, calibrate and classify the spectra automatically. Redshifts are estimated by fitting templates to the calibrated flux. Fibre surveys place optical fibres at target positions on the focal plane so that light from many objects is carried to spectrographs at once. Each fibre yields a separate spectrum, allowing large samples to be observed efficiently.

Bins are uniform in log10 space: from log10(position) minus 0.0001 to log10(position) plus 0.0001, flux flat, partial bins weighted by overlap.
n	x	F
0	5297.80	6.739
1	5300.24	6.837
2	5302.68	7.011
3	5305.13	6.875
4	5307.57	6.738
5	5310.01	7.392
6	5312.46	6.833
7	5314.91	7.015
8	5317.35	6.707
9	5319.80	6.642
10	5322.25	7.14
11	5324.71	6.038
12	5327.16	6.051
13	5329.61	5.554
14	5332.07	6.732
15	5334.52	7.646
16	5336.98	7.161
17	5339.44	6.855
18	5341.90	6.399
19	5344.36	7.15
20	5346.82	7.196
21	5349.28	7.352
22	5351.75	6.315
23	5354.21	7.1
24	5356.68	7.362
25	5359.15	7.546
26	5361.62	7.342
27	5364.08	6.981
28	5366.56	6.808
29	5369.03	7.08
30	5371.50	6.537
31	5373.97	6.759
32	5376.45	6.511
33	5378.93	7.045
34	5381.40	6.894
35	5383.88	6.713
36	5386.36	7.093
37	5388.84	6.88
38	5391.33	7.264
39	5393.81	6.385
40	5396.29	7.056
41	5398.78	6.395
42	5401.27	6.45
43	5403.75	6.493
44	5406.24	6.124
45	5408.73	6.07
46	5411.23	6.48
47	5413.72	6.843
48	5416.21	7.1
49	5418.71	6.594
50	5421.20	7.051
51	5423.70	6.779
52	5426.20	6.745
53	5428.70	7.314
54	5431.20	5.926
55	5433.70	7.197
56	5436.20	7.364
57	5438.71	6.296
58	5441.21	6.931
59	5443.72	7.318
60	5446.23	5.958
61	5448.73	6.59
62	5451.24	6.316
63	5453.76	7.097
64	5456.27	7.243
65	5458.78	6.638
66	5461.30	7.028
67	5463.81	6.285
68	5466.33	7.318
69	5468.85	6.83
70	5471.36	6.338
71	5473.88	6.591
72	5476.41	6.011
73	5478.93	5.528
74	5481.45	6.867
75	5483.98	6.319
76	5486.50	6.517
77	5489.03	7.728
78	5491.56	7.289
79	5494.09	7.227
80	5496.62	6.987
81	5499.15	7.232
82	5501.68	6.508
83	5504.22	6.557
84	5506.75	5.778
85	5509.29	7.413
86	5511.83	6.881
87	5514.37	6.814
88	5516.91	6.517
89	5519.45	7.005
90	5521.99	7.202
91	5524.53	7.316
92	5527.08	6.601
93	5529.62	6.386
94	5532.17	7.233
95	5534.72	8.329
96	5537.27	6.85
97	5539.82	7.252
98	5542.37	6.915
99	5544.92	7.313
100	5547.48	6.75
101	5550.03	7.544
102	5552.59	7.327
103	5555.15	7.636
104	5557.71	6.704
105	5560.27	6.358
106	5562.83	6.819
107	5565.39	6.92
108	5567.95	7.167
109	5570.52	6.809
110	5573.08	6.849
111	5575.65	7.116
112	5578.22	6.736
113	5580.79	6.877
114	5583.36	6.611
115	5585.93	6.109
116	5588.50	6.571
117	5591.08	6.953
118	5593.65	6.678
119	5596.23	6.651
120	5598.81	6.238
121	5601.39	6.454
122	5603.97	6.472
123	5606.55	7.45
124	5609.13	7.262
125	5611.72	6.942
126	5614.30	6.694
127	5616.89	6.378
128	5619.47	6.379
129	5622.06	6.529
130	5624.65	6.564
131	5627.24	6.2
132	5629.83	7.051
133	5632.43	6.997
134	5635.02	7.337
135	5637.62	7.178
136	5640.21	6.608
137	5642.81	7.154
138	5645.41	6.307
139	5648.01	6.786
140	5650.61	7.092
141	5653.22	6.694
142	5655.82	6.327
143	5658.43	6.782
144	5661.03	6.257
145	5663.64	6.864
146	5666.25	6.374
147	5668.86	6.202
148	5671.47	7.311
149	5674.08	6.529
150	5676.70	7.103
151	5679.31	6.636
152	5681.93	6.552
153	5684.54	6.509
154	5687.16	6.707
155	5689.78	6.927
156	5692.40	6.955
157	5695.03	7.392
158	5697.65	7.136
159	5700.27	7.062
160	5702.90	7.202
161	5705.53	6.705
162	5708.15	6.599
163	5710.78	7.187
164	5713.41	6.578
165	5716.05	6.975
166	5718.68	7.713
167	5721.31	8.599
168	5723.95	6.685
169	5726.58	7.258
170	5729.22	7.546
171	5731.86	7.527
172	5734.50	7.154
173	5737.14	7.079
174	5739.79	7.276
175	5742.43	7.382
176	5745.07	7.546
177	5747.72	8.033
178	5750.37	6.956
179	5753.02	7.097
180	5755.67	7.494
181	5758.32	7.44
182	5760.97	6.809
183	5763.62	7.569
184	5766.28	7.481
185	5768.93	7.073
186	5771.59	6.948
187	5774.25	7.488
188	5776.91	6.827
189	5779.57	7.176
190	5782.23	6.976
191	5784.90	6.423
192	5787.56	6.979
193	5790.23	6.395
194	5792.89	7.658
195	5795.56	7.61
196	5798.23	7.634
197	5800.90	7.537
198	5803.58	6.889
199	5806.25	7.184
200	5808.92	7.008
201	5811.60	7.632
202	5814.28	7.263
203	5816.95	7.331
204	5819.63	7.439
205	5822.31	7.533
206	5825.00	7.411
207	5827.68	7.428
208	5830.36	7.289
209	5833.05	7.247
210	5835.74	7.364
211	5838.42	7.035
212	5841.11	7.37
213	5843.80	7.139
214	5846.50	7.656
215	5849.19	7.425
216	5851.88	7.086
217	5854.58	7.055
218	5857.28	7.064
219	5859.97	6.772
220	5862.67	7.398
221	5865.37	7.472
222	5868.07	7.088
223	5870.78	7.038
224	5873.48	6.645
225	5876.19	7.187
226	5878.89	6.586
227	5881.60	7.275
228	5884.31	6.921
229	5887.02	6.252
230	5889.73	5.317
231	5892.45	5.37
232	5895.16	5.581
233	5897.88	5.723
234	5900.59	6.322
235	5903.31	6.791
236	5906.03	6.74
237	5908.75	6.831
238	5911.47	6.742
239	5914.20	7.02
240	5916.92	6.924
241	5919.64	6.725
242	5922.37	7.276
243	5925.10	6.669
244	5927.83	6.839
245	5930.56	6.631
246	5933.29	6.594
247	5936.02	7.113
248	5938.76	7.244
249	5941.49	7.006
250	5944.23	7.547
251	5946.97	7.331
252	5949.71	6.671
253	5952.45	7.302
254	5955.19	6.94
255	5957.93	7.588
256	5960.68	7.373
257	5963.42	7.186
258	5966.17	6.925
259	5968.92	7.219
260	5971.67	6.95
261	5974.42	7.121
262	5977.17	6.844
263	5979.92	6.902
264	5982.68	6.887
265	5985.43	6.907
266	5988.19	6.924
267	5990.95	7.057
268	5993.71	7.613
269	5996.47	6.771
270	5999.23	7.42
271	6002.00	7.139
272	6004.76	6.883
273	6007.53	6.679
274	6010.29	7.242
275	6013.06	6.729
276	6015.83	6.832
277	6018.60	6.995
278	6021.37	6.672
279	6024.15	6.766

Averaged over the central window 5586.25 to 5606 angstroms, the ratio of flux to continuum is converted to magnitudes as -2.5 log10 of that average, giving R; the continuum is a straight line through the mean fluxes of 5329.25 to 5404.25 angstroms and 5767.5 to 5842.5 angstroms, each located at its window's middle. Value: 0.08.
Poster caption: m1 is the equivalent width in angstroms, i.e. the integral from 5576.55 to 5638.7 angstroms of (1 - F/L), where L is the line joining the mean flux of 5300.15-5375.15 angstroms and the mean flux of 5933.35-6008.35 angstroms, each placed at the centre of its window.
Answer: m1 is 2.2 angstroms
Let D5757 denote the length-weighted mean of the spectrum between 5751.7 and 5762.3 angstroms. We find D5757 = 7.22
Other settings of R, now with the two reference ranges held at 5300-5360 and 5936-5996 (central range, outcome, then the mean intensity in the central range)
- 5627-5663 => 0.03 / 6.79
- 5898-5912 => 0.08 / 6.6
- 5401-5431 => 0.04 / 6.65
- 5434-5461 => 0.02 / 6.8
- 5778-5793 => 0.03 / 6.88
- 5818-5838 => -0.05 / 7.37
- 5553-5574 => 0.00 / 6.93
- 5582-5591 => 0.07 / 6.5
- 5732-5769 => -0.05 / 7.33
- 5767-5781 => -0.01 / 7.12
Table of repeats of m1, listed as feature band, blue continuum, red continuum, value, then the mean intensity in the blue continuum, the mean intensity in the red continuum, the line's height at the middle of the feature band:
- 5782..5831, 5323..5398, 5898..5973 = -2.2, 6.86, 6.96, 6.94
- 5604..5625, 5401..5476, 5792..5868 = 0.6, 6.71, 7.31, 6.98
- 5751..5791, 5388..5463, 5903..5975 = -1.0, 6.73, 7.01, 6.92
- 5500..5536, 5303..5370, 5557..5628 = -0.8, 6.89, 6.7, 6.76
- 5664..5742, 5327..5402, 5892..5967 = -1.9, 6.87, 6.84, 6.85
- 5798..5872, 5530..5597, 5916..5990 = -2.8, 6.96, 7.02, 7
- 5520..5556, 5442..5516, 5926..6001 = -2.2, 6.73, 7.07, 6.77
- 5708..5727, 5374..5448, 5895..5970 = -1.1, 6.73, 6.91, 6.84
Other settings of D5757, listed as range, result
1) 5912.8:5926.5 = 6.92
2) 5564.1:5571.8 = 6.97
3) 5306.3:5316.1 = 6.99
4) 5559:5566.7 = 6.71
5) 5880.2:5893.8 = 6.22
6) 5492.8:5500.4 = 7.15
